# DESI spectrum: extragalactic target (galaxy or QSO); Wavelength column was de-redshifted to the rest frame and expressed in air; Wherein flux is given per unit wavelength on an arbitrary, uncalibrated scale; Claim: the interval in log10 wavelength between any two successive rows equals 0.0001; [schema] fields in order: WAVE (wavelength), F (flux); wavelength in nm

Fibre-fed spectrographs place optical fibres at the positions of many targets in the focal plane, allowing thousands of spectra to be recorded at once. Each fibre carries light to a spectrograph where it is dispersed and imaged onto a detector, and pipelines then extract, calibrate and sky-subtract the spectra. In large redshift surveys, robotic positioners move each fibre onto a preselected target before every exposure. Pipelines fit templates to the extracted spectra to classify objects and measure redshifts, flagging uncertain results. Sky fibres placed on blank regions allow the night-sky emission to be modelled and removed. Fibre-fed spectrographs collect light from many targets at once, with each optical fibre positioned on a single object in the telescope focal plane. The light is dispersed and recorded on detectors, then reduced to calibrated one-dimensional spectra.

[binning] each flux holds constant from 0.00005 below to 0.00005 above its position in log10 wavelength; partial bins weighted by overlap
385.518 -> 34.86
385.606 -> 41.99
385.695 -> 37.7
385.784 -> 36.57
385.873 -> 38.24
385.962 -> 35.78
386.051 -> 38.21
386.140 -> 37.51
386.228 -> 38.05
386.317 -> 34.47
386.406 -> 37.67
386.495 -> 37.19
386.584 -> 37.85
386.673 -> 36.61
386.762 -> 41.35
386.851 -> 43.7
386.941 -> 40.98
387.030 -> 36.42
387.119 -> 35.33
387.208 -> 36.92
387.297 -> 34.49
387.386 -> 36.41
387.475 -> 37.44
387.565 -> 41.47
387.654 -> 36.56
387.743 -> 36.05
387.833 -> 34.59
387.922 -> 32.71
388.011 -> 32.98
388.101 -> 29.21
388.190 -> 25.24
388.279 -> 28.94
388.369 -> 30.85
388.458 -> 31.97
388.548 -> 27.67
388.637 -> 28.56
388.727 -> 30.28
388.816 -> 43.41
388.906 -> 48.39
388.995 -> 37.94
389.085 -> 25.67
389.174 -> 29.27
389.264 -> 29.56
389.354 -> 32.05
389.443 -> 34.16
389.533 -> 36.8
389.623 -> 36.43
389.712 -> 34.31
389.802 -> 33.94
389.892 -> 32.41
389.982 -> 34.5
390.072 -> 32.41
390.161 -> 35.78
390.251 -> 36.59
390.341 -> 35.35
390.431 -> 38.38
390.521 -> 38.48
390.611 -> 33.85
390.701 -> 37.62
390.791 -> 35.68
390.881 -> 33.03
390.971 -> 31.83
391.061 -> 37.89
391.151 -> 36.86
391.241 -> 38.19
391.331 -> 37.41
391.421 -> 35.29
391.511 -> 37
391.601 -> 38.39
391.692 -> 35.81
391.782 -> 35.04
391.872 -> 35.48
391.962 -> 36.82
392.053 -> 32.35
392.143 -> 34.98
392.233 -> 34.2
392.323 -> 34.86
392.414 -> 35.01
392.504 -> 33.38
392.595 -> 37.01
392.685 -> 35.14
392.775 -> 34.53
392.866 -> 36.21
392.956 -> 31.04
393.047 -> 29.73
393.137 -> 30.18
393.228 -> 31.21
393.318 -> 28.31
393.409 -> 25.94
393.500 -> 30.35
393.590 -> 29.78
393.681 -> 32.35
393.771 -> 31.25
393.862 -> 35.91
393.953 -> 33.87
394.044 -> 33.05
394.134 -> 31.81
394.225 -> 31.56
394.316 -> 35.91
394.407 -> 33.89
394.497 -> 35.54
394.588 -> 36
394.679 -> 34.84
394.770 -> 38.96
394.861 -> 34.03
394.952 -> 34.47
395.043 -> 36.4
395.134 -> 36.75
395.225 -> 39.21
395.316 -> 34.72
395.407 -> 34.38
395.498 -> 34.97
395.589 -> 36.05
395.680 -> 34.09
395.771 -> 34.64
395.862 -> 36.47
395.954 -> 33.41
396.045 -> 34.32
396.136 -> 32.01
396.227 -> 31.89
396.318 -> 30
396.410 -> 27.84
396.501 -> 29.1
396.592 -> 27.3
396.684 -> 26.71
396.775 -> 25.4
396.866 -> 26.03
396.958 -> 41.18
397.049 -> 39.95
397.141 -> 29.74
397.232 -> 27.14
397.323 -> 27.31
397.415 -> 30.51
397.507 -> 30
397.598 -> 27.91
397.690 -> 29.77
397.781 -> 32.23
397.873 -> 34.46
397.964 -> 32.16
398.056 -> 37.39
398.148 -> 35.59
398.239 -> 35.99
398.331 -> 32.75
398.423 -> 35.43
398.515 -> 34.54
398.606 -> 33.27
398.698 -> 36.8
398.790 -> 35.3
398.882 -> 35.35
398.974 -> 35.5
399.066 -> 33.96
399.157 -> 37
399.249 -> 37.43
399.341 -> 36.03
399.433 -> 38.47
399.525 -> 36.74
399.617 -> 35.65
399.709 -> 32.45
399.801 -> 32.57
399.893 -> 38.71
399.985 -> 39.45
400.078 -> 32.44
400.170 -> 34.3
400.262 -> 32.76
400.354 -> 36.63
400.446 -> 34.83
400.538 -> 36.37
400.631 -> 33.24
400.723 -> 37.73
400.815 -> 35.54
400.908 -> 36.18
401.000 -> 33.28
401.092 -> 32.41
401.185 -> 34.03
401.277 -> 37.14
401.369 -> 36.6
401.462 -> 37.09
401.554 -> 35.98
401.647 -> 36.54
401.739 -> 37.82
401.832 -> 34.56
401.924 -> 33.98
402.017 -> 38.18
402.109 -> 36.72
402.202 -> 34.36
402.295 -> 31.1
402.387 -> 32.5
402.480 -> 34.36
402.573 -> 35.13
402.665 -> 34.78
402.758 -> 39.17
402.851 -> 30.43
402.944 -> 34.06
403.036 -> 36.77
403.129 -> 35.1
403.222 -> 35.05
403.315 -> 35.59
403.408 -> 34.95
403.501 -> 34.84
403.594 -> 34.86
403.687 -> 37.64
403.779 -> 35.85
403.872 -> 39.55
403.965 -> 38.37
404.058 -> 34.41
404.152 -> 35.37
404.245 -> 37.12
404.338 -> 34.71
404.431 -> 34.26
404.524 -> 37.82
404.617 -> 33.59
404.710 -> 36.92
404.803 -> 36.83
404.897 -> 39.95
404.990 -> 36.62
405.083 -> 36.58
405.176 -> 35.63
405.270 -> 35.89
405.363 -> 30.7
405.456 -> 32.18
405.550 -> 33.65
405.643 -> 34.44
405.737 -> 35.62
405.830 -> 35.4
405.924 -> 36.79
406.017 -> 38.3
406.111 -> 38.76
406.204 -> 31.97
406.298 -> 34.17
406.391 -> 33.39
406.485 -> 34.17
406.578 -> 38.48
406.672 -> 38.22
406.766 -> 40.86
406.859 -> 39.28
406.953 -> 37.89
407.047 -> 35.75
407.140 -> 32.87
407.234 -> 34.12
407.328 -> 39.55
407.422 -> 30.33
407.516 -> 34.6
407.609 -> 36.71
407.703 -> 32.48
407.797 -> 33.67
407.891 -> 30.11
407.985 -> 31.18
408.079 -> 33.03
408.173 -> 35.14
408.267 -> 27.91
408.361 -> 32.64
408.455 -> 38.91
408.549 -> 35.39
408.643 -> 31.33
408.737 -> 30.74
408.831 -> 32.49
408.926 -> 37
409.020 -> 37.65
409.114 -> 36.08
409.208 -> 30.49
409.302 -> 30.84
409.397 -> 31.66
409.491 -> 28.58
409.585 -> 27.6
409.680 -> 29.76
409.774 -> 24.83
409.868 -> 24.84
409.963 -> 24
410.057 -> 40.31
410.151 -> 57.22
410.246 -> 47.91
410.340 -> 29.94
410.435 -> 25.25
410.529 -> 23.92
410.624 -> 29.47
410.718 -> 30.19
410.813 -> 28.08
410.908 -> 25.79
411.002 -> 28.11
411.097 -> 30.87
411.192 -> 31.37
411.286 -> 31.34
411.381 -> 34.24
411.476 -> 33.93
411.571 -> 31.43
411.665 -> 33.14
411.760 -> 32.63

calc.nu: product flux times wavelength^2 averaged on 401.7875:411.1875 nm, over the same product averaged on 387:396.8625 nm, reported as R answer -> 1.09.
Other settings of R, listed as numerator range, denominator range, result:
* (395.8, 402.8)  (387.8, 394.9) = 1.04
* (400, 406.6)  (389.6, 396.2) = 1.08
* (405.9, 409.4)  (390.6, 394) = 1.10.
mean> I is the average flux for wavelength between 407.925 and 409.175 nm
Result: 33.7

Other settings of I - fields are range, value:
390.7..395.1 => 34.2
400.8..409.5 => 35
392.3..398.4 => 32.9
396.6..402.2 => 34.3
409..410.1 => 30.3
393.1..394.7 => 32.3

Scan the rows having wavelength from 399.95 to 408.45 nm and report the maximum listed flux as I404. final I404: 40.86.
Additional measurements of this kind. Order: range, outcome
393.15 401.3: 41.18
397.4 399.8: 38.47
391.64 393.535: 37.01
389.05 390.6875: 38.48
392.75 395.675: 39.21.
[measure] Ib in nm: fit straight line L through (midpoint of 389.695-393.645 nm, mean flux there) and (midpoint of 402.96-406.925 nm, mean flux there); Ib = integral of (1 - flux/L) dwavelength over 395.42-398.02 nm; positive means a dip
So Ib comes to 0.252 nm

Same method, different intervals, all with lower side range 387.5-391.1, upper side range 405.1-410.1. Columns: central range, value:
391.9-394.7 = 0.07 nm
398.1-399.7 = -0.08 nm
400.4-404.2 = -0.18 nm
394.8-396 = -0.05 nm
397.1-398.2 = 0.09 nm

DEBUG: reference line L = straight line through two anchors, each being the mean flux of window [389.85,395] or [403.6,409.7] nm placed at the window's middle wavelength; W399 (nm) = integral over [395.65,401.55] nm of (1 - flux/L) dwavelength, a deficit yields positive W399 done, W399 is 0.13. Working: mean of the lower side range 34.3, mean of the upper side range 34.8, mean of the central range 33.7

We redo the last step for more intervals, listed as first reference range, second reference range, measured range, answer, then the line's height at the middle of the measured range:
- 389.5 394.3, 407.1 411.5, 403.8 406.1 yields -0.21 nm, 32.9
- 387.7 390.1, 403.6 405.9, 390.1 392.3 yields -0.17 nm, 33.4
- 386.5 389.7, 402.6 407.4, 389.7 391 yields 0.00 nm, 35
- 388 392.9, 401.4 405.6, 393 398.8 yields 0.35 nm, 34.9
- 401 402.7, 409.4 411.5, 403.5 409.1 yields -0.36 nm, 33.1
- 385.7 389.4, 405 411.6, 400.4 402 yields -0.07 nm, 34.1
